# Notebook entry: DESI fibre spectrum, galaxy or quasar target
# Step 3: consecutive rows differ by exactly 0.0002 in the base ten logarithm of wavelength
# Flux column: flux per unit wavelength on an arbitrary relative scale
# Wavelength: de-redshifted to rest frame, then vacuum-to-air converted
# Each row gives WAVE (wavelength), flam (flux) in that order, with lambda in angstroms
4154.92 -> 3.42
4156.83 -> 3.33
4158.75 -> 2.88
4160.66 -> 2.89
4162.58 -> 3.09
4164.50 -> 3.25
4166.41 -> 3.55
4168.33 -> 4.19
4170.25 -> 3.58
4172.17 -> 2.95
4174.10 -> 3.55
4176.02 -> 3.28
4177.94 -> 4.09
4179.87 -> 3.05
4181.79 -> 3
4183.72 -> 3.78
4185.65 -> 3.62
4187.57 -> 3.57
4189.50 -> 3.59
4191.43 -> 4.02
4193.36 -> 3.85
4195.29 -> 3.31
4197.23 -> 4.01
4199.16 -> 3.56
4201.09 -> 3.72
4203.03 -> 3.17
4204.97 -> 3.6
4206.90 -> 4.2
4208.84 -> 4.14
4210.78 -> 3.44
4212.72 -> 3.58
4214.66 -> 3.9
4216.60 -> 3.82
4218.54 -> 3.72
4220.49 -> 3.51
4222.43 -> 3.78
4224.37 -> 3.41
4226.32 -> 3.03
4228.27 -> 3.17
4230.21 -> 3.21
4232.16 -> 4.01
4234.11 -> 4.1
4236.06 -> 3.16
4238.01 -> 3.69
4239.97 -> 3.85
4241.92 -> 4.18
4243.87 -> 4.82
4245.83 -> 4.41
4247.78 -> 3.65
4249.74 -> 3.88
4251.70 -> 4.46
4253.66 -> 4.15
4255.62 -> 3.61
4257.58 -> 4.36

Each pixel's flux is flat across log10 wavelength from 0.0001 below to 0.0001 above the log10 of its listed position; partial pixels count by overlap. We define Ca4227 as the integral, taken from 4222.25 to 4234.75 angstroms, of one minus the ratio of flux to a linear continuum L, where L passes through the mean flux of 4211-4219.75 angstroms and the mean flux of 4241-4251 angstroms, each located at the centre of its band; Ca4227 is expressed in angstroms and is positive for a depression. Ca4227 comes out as 1.36 angstroms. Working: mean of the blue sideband 3.72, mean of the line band 3.5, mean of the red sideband 4.19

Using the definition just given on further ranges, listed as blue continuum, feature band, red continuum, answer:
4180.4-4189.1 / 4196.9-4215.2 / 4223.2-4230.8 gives -2.0 angstroms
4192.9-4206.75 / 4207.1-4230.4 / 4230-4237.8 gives 0.4 angstroms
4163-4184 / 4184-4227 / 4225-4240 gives -2.3 angstroms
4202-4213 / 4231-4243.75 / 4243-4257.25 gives 0.4 angstroms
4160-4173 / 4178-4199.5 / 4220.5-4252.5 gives -0.6 angstroms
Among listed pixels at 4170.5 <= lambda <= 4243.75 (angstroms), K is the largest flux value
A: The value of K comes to 4.2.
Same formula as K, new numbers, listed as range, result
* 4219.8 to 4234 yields 4.01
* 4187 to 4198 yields 4.02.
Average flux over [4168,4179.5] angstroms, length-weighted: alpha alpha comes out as 3.54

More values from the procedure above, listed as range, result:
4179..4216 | 3.64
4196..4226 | 3.69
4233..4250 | 3.97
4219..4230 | 3.38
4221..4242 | 3.57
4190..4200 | 3.74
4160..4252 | 3.65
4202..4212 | 3.7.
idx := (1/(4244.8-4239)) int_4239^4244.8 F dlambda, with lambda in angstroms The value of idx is 4.28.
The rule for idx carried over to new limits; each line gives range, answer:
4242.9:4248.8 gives 4.29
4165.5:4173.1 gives 3.57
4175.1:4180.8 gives 3.48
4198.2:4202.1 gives 3.64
